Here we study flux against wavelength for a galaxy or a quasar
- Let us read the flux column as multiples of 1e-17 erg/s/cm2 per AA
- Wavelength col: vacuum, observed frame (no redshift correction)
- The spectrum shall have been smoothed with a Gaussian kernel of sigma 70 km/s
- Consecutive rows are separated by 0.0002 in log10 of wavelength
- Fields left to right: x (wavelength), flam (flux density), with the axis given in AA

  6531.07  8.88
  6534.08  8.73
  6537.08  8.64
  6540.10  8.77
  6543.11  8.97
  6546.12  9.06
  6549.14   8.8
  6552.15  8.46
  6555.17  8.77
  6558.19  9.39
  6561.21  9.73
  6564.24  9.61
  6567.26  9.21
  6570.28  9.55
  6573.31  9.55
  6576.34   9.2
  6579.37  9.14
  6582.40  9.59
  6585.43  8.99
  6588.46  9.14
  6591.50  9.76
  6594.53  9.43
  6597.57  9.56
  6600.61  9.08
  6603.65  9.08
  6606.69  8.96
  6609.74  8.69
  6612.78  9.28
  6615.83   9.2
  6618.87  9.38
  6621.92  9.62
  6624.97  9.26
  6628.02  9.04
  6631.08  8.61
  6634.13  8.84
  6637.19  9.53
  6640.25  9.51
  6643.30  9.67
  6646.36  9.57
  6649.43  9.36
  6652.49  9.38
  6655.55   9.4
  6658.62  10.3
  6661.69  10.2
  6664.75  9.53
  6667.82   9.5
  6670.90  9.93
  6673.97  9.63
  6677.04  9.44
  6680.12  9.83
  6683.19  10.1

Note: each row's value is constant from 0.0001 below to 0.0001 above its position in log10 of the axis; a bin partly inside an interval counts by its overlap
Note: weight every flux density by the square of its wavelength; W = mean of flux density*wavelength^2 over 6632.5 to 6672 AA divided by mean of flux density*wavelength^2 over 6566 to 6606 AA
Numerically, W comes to 1.05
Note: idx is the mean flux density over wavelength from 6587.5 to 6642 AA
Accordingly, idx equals 9.22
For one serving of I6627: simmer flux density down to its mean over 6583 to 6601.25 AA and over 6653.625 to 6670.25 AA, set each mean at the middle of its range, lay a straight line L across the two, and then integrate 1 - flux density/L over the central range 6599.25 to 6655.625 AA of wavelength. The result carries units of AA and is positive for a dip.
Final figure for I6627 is 2.0 AA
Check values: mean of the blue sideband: 9.35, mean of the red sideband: 9.78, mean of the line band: 9.23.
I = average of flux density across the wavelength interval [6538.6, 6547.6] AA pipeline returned 8.94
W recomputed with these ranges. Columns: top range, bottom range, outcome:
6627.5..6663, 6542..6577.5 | 1.06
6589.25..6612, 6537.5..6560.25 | 1.05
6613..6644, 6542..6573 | 1.03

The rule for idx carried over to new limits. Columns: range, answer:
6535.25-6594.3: 9.18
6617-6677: 9.49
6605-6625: 9.19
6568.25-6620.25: 9.27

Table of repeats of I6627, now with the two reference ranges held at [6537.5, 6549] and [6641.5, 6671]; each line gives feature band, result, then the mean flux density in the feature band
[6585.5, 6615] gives 0.2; 9.21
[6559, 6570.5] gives -0.6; 9.52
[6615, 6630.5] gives 0.3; 9.26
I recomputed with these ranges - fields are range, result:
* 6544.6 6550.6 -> 8.93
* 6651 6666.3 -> 9.77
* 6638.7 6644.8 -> 9.6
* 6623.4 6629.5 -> 9.16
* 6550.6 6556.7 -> 8.62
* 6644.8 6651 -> 9.46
